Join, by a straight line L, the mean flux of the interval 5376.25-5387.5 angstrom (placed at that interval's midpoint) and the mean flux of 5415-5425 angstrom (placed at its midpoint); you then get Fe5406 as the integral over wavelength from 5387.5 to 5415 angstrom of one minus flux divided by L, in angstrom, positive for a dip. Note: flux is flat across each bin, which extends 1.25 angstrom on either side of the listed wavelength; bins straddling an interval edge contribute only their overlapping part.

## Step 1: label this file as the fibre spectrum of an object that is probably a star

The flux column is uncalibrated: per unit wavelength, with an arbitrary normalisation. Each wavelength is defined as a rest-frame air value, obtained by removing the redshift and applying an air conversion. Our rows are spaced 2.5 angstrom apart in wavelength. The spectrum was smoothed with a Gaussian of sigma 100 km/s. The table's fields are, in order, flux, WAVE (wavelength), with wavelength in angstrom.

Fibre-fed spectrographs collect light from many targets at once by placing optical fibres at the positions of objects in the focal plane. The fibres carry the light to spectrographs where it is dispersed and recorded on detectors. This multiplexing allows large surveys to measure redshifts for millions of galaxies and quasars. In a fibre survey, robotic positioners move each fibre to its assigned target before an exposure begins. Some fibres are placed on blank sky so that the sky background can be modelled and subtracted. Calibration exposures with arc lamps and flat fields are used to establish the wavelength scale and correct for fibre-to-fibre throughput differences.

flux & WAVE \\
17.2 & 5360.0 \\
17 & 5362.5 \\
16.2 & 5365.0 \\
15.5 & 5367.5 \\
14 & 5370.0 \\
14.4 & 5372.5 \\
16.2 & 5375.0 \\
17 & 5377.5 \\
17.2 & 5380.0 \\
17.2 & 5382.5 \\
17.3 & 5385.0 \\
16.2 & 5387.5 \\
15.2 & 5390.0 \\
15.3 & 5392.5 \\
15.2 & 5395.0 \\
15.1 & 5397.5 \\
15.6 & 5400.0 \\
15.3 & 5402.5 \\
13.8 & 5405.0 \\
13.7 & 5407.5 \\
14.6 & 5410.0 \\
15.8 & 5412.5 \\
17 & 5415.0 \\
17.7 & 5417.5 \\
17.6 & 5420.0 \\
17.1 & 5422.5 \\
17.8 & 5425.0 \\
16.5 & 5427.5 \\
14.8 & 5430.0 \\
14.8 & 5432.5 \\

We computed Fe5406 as 3.4 angstrom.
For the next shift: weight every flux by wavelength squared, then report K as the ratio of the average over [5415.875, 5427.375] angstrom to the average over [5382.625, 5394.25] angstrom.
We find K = 1.10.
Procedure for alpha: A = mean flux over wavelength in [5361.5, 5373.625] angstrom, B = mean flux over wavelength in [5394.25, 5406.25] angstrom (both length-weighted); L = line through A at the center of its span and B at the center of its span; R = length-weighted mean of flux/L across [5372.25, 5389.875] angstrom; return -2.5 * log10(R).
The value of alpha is -0.09 mag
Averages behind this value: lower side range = 15.4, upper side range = 15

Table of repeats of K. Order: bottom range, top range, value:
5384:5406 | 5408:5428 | 1.09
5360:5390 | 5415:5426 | 1.10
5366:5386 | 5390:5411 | 0.93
